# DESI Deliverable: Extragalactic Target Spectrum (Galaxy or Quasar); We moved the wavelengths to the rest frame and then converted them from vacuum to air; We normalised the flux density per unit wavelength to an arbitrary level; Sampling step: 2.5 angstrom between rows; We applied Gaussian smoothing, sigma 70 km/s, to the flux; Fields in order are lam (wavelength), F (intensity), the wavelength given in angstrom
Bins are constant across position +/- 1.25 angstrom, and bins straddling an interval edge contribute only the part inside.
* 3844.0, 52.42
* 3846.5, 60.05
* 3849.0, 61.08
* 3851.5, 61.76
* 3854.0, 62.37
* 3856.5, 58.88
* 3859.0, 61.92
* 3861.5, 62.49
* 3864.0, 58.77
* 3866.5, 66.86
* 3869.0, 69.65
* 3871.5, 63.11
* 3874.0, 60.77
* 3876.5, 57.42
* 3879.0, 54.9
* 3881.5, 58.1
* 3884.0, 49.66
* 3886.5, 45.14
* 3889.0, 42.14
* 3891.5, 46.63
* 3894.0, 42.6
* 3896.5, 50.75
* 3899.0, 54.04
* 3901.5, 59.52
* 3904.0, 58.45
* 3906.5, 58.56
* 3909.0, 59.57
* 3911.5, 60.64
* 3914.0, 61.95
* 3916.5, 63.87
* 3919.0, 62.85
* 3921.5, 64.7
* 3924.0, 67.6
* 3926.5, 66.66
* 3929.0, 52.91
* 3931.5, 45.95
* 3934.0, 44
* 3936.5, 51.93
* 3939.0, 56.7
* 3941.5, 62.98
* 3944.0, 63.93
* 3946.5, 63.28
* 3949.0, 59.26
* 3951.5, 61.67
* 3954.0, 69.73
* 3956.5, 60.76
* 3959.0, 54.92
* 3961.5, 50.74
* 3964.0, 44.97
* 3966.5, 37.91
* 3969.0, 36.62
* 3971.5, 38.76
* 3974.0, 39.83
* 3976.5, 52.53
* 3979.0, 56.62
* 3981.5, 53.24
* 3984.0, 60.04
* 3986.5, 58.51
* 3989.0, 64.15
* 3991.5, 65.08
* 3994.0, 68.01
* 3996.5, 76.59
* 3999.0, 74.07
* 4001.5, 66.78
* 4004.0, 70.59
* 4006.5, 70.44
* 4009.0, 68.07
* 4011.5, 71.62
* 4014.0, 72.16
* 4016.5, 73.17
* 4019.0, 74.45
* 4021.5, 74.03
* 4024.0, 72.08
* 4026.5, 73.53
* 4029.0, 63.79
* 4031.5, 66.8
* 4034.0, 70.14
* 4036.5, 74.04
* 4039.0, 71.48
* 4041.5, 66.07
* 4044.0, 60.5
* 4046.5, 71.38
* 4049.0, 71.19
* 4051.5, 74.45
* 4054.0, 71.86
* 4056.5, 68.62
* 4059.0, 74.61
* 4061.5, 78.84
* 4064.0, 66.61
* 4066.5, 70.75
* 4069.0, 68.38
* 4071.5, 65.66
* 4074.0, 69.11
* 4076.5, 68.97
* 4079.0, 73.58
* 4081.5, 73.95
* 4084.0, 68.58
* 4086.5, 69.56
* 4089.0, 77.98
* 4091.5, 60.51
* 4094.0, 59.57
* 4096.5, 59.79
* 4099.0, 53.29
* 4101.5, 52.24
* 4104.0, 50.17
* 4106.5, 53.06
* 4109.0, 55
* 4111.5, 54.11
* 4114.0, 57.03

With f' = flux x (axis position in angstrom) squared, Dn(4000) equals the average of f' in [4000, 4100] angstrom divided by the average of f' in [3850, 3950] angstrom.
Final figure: 1.3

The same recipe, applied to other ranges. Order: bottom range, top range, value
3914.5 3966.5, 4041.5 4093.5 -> 1.29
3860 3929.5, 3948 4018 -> 1.08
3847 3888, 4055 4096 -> 1.30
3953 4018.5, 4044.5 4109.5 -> 1.16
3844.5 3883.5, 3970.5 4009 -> 1.08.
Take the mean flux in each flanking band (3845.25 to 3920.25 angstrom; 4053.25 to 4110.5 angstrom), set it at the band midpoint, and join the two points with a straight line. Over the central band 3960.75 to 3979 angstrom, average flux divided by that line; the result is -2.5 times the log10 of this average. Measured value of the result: 0.364 mag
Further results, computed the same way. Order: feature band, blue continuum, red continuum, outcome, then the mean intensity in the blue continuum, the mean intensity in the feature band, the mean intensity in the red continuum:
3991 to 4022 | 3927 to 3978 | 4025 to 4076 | -0.15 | 52.7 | 71.2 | 69.9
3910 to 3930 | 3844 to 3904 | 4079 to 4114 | -0.09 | 56.8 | 62.7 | 60.9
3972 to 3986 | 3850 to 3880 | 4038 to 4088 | 0.27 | 61.6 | 52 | 70.2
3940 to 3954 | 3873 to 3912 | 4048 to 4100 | -0.08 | 53.5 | 62.8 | 68.9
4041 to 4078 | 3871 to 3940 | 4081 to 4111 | -0.17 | 55.7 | 69.9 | 60.6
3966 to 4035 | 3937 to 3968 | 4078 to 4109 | -0.08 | 56.9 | 63.5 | 62.3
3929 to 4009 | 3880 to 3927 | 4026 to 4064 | 0.10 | 56.3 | 57.5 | 70.3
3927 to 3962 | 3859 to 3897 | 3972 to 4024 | 0.07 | 55.6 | 57.4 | 65.3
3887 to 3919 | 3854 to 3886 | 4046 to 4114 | 0.11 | 59.9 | 55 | 65.8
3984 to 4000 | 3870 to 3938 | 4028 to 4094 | -0.06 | 55.8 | 67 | 69.7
